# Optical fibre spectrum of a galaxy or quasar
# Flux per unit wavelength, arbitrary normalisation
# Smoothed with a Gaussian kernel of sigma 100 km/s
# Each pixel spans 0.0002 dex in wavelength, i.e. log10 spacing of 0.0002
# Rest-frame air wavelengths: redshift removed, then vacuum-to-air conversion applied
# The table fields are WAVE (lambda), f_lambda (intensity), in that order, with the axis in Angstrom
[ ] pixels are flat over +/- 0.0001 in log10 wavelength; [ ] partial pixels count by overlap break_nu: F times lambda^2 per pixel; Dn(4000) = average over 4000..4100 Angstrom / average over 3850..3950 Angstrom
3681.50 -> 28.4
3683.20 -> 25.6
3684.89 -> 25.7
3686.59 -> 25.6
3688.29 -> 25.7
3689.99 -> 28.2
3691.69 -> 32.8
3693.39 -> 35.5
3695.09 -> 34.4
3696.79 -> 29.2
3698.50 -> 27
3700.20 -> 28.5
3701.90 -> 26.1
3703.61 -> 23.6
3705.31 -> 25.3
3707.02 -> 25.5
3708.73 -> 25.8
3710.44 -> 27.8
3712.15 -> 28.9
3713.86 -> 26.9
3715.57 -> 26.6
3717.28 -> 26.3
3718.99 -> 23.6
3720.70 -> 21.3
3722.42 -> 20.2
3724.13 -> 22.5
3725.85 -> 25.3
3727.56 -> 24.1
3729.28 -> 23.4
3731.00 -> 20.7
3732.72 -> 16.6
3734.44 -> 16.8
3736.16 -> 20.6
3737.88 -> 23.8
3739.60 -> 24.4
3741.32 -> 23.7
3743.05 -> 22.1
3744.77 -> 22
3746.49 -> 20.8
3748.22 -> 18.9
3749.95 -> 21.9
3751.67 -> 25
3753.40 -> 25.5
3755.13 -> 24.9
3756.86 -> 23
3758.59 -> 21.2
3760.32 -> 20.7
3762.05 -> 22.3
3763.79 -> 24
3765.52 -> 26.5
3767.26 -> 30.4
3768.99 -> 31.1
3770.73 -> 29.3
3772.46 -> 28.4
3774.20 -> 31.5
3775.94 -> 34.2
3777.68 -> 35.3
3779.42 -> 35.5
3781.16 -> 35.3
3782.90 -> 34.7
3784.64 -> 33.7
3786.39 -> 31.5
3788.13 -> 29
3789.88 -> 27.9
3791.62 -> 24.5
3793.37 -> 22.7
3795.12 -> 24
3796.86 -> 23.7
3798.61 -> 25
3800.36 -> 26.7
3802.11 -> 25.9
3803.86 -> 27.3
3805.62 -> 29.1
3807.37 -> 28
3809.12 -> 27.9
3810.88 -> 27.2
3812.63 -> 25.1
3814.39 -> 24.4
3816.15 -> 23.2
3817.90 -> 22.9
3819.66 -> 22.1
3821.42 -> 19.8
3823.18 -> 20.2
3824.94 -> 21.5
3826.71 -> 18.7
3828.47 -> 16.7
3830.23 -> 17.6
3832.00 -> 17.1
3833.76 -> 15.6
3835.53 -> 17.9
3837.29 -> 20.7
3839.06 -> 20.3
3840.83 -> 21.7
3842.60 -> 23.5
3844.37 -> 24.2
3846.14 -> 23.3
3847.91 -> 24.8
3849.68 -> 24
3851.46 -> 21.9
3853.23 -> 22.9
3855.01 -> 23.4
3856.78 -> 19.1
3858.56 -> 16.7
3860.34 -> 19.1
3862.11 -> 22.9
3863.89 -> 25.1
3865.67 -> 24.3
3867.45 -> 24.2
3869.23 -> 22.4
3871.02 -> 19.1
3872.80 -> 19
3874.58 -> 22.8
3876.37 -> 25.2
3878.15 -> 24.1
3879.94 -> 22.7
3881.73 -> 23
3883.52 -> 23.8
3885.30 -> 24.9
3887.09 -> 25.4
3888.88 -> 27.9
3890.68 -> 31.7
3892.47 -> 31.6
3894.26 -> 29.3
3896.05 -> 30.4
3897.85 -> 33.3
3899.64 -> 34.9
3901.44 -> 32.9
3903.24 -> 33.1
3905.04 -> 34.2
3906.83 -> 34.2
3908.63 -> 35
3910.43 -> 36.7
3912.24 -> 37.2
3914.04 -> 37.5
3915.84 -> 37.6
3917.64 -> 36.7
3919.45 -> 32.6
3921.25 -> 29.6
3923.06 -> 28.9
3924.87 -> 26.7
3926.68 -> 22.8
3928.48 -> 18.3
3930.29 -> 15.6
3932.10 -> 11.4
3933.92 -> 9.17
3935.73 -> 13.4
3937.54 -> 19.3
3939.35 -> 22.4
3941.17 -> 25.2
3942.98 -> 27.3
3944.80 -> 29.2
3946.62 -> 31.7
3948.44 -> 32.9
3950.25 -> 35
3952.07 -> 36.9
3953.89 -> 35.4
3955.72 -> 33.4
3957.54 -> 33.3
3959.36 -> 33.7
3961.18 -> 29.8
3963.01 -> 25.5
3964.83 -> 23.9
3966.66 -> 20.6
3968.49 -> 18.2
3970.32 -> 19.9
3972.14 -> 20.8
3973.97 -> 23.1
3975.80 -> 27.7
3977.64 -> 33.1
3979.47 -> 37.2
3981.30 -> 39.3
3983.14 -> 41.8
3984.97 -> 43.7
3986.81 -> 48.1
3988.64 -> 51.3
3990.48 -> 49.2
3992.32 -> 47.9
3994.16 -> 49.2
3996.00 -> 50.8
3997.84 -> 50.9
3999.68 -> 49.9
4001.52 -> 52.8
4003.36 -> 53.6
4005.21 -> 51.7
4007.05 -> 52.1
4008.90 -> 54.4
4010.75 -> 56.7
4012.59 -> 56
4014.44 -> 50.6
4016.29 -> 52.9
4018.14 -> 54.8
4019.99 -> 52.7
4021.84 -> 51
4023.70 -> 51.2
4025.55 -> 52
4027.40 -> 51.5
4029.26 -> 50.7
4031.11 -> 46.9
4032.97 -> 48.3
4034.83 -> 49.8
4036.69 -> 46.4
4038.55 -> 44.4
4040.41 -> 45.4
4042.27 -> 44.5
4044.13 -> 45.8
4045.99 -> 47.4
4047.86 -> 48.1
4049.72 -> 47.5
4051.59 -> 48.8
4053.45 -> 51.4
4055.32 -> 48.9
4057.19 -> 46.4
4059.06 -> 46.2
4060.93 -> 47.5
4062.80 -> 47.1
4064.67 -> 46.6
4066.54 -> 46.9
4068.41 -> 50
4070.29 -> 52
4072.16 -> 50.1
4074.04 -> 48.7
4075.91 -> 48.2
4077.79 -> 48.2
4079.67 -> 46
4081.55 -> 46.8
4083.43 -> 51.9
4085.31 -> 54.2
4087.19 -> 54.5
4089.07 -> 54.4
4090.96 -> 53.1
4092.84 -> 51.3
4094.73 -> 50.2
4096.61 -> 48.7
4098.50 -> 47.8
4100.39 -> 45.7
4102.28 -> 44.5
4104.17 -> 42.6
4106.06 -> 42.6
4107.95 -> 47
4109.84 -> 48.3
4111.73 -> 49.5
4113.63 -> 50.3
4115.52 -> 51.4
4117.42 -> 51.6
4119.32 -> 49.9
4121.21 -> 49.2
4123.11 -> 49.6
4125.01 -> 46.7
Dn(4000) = 2.0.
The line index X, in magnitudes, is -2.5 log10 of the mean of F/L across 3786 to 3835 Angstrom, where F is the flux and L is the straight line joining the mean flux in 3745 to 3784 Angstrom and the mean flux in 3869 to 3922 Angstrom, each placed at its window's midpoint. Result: 0.188 mag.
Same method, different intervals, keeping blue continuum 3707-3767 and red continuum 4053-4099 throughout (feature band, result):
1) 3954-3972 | 0.46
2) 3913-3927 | 0.17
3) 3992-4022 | -0.19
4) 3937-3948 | 0.43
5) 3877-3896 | 0.29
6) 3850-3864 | 0.46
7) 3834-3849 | 0.40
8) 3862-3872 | 0.40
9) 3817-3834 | 0.48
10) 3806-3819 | 0.14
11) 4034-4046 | 0.01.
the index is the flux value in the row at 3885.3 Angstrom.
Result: 24.9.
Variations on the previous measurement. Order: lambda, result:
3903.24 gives 33.1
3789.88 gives 27.9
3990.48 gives 49.2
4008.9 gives 54.4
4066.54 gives 46.9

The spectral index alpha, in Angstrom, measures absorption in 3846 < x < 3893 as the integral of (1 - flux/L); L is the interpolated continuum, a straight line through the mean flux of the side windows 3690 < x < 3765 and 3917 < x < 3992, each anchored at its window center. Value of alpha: 6.9 Angstrom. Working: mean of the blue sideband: 24.4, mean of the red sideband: 29.3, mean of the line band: 23.5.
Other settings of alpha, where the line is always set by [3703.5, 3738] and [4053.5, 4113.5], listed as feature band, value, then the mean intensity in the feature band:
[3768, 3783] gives -2.91 Angstrom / 32.7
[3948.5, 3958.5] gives 1.27 Angstrom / 34.6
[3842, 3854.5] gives 3.43 Angstrom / 23.5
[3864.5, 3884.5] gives 6.65 Angstrom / 22.8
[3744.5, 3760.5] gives 2.05 Angstrom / 22.5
